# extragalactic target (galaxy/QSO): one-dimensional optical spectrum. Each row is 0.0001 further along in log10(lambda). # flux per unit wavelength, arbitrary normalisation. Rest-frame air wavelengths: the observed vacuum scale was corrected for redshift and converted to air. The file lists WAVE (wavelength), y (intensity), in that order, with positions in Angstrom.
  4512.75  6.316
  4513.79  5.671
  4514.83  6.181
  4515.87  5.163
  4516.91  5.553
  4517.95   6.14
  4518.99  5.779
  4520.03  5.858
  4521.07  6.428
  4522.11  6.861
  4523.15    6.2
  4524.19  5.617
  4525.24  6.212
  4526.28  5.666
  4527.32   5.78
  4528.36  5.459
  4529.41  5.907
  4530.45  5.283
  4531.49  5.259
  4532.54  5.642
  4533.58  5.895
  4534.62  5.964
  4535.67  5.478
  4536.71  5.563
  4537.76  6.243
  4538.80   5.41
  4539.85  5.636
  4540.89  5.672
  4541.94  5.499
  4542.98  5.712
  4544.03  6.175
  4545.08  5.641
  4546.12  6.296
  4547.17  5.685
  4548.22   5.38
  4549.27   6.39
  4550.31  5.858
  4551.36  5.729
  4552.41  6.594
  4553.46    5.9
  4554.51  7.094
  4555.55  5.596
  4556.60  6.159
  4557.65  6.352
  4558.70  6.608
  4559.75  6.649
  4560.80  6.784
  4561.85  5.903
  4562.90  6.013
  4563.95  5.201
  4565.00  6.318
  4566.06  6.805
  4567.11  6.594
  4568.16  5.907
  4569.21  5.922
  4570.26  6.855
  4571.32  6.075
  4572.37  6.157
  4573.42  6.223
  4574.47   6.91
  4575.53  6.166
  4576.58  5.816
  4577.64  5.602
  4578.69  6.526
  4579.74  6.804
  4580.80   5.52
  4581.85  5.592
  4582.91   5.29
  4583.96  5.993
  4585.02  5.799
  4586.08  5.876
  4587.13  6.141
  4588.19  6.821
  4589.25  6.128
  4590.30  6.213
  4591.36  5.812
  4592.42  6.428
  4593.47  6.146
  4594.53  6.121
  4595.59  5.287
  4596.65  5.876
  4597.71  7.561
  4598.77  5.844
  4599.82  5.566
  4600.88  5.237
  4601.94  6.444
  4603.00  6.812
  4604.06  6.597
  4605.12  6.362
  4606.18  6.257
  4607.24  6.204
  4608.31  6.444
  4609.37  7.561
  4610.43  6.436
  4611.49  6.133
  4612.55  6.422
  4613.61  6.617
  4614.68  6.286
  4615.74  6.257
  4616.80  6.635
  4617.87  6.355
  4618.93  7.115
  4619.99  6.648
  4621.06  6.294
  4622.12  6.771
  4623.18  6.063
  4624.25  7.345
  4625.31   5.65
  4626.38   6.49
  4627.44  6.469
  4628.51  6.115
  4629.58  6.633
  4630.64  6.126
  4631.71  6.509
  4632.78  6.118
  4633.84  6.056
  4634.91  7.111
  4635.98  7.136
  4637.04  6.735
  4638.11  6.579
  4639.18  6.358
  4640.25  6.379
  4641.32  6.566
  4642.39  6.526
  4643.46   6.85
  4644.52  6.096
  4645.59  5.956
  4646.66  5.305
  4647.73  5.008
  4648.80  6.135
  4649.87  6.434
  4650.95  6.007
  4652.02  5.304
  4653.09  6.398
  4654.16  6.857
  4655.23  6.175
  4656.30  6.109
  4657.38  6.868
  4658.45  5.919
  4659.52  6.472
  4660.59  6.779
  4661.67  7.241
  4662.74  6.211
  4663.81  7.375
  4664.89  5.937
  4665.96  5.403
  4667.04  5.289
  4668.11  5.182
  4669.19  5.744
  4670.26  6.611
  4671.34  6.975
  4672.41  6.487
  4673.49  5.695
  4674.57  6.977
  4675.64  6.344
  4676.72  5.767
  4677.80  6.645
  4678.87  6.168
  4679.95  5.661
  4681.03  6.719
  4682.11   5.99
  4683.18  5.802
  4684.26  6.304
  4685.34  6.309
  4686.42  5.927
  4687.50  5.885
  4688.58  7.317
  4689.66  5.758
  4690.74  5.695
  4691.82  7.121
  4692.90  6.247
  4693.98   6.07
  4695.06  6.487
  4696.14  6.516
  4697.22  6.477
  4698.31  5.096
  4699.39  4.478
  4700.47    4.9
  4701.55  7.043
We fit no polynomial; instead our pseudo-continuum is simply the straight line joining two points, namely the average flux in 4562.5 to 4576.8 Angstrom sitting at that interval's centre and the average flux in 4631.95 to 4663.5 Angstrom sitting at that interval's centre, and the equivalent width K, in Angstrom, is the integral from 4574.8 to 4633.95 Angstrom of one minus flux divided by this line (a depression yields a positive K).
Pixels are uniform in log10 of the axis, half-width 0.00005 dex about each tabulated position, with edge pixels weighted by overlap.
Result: 0.15 Angstrom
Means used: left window 6.22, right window 6.34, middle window 6.26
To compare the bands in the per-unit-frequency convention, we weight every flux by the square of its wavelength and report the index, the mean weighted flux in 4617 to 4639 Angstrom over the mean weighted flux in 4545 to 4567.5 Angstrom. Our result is 1.1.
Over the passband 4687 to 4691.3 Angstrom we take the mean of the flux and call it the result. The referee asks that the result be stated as 6.17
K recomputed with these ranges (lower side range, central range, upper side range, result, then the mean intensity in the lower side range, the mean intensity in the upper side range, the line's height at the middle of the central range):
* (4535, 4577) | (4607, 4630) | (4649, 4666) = -0.9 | 6.07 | 6.37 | 6.25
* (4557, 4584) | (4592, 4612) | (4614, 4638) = 0.3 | 6.18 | 6.5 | 6.36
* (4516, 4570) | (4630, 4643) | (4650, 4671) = -0.8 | 5.97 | 6.21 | 6.16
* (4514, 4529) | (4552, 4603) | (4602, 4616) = 1.0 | 5.91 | 6.49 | 6.28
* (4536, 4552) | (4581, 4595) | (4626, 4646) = 0.2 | 5.79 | 6.47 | 6.12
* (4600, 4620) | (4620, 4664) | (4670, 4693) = 0.0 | 6.44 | 6.29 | 6.37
